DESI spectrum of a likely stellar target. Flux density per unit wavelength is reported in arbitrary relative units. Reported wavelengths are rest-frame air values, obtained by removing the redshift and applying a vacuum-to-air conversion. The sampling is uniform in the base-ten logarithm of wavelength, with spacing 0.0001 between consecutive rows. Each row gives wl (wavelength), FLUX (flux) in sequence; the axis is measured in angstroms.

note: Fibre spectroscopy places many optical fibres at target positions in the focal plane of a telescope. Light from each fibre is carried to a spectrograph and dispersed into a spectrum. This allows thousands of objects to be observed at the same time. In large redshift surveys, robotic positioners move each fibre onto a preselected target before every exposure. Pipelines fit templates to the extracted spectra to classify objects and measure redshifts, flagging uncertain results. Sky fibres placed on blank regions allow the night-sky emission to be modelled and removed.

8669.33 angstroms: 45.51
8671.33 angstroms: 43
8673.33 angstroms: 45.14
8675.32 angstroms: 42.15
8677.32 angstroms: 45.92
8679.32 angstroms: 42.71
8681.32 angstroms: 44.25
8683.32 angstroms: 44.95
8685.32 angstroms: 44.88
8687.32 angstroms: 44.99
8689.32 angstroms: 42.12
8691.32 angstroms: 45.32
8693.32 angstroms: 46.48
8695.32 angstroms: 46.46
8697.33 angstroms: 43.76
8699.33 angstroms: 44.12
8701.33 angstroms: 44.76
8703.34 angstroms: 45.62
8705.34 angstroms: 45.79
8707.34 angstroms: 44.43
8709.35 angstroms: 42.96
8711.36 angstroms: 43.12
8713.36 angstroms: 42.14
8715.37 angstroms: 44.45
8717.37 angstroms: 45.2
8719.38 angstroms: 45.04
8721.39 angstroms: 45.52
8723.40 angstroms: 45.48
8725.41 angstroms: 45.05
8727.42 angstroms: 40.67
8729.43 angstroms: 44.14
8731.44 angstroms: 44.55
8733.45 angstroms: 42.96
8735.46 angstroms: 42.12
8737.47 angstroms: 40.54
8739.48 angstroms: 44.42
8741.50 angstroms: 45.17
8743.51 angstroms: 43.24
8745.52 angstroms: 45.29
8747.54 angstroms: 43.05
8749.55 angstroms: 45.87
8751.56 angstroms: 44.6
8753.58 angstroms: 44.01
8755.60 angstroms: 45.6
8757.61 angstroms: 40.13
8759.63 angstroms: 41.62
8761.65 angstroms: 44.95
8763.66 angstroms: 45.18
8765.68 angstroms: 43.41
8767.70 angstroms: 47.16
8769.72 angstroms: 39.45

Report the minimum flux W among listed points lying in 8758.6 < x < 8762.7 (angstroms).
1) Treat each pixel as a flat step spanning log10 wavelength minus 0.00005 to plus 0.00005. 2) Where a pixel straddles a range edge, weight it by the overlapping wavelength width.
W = 41.62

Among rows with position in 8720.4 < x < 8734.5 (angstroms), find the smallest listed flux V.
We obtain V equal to 40.67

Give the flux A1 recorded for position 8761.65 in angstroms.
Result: 44.95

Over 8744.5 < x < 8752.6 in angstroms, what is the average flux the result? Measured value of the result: 44.7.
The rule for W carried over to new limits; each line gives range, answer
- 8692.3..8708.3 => 43.76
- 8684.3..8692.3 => 42.12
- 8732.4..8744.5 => 40.54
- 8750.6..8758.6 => 40.13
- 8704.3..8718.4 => 42.14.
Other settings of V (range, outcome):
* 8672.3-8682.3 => 42.15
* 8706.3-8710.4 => 42.96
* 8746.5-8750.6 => 43.05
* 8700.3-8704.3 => 44.76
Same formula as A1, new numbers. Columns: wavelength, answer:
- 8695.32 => 46.46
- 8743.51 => 43.24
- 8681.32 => 44.25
